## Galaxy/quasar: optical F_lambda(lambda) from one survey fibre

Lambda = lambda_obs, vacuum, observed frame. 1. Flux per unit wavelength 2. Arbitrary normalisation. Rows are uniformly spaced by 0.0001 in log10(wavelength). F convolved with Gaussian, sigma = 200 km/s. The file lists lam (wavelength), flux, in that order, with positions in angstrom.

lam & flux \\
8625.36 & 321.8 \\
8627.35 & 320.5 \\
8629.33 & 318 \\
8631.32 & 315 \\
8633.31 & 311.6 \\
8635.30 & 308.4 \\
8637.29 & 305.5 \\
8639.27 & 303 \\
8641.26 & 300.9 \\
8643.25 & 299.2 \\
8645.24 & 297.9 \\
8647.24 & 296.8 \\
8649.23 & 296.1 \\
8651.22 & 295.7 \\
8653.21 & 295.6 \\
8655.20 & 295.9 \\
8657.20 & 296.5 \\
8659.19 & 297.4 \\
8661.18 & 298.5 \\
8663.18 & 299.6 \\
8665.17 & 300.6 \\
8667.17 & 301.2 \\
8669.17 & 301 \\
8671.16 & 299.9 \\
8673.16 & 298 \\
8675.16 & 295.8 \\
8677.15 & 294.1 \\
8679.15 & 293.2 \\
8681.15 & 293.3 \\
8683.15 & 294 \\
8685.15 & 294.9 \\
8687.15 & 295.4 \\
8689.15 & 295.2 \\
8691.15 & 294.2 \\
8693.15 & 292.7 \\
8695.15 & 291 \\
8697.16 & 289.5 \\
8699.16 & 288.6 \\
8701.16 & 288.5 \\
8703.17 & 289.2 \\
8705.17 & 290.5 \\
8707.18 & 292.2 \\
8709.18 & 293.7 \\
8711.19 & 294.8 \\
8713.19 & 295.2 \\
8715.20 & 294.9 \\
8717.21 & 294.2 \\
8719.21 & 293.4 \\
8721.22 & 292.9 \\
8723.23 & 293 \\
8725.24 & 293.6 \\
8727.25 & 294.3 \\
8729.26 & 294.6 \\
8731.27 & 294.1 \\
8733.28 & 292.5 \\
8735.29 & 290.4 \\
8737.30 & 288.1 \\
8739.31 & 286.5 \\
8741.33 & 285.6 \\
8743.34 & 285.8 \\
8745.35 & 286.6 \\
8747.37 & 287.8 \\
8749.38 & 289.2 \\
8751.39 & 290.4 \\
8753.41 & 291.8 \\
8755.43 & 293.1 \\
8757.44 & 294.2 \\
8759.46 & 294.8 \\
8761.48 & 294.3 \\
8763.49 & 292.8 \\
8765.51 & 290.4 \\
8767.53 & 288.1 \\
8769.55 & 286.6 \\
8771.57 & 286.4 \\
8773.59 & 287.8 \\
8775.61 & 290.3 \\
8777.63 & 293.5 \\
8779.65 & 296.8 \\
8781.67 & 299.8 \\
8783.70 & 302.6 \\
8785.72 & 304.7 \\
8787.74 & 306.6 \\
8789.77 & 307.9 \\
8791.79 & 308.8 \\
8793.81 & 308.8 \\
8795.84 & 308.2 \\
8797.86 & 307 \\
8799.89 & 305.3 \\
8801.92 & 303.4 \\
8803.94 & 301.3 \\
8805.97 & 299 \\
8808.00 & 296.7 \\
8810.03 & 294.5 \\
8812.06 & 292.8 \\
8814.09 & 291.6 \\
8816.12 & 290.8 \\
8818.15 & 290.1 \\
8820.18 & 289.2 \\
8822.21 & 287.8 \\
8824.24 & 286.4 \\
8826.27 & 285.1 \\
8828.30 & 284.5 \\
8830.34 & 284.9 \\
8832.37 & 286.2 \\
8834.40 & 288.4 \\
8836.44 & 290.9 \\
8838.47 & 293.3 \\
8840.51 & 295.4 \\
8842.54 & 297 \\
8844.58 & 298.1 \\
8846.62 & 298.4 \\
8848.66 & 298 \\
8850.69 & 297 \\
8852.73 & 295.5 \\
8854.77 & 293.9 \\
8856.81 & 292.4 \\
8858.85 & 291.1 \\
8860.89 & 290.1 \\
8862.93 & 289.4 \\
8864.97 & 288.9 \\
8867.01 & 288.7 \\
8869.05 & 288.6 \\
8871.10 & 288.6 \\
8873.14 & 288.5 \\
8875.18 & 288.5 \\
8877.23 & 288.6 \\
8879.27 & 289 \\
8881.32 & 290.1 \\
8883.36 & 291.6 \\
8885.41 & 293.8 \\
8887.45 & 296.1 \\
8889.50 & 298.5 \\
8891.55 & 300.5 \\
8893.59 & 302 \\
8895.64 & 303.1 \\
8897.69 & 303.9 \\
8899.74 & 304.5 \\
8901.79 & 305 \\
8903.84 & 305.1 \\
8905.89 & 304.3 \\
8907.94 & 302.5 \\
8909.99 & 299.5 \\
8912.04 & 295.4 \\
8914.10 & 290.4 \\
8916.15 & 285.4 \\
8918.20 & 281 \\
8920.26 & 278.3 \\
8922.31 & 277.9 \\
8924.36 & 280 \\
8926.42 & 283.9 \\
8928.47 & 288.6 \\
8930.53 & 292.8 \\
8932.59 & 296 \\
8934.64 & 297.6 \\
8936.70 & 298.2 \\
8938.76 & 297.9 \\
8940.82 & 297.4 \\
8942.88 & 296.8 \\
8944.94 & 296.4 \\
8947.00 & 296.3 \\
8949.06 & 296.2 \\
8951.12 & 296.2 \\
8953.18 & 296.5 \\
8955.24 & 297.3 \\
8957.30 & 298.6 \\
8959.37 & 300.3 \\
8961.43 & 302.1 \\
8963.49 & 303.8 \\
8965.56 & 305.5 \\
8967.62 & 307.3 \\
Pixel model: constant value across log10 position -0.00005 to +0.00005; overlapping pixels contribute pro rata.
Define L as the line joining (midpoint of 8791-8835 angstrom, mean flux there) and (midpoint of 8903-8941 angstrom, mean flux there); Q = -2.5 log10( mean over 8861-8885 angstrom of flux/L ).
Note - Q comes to 0.02 mag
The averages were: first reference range 295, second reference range 292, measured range 289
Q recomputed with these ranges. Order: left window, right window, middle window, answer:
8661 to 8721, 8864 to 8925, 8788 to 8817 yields -0.03 mag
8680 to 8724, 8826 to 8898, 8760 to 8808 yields -0.02 mag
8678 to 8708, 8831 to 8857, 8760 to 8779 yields 0.01 mag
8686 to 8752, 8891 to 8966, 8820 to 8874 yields 0.01 mag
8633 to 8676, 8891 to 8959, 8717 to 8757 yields 0.03 mag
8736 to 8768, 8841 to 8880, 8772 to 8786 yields -0.02 mag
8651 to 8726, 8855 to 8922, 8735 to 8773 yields 0.02 mag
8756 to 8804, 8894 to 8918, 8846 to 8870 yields 0.02 mag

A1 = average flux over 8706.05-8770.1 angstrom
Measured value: 292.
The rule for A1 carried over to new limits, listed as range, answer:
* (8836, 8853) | 296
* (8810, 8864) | 292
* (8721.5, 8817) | 295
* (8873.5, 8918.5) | 296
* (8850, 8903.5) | 294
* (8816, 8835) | 287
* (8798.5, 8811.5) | 300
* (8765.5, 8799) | 299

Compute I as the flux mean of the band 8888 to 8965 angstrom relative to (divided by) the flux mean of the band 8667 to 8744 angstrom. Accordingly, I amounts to 1.0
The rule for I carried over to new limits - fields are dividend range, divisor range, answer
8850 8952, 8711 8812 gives 1.00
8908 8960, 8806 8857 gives 1.00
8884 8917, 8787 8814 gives 0.99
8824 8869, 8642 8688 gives 0.98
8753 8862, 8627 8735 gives 0.99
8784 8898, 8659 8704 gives 1.00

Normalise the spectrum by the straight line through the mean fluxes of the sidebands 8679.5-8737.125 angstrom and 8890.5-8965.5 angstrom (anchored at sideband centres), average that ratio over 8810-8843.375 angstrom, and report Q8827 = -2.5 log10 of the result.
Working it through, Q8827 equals 0.02 mag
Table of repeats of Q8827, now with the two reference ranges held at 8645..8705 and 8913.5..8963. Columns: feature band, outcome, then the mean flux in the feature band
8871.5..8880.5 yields 0.02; 289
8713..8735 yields 0.00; 294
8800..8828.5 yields 0.00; 293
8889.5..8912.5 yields -0.03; 302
